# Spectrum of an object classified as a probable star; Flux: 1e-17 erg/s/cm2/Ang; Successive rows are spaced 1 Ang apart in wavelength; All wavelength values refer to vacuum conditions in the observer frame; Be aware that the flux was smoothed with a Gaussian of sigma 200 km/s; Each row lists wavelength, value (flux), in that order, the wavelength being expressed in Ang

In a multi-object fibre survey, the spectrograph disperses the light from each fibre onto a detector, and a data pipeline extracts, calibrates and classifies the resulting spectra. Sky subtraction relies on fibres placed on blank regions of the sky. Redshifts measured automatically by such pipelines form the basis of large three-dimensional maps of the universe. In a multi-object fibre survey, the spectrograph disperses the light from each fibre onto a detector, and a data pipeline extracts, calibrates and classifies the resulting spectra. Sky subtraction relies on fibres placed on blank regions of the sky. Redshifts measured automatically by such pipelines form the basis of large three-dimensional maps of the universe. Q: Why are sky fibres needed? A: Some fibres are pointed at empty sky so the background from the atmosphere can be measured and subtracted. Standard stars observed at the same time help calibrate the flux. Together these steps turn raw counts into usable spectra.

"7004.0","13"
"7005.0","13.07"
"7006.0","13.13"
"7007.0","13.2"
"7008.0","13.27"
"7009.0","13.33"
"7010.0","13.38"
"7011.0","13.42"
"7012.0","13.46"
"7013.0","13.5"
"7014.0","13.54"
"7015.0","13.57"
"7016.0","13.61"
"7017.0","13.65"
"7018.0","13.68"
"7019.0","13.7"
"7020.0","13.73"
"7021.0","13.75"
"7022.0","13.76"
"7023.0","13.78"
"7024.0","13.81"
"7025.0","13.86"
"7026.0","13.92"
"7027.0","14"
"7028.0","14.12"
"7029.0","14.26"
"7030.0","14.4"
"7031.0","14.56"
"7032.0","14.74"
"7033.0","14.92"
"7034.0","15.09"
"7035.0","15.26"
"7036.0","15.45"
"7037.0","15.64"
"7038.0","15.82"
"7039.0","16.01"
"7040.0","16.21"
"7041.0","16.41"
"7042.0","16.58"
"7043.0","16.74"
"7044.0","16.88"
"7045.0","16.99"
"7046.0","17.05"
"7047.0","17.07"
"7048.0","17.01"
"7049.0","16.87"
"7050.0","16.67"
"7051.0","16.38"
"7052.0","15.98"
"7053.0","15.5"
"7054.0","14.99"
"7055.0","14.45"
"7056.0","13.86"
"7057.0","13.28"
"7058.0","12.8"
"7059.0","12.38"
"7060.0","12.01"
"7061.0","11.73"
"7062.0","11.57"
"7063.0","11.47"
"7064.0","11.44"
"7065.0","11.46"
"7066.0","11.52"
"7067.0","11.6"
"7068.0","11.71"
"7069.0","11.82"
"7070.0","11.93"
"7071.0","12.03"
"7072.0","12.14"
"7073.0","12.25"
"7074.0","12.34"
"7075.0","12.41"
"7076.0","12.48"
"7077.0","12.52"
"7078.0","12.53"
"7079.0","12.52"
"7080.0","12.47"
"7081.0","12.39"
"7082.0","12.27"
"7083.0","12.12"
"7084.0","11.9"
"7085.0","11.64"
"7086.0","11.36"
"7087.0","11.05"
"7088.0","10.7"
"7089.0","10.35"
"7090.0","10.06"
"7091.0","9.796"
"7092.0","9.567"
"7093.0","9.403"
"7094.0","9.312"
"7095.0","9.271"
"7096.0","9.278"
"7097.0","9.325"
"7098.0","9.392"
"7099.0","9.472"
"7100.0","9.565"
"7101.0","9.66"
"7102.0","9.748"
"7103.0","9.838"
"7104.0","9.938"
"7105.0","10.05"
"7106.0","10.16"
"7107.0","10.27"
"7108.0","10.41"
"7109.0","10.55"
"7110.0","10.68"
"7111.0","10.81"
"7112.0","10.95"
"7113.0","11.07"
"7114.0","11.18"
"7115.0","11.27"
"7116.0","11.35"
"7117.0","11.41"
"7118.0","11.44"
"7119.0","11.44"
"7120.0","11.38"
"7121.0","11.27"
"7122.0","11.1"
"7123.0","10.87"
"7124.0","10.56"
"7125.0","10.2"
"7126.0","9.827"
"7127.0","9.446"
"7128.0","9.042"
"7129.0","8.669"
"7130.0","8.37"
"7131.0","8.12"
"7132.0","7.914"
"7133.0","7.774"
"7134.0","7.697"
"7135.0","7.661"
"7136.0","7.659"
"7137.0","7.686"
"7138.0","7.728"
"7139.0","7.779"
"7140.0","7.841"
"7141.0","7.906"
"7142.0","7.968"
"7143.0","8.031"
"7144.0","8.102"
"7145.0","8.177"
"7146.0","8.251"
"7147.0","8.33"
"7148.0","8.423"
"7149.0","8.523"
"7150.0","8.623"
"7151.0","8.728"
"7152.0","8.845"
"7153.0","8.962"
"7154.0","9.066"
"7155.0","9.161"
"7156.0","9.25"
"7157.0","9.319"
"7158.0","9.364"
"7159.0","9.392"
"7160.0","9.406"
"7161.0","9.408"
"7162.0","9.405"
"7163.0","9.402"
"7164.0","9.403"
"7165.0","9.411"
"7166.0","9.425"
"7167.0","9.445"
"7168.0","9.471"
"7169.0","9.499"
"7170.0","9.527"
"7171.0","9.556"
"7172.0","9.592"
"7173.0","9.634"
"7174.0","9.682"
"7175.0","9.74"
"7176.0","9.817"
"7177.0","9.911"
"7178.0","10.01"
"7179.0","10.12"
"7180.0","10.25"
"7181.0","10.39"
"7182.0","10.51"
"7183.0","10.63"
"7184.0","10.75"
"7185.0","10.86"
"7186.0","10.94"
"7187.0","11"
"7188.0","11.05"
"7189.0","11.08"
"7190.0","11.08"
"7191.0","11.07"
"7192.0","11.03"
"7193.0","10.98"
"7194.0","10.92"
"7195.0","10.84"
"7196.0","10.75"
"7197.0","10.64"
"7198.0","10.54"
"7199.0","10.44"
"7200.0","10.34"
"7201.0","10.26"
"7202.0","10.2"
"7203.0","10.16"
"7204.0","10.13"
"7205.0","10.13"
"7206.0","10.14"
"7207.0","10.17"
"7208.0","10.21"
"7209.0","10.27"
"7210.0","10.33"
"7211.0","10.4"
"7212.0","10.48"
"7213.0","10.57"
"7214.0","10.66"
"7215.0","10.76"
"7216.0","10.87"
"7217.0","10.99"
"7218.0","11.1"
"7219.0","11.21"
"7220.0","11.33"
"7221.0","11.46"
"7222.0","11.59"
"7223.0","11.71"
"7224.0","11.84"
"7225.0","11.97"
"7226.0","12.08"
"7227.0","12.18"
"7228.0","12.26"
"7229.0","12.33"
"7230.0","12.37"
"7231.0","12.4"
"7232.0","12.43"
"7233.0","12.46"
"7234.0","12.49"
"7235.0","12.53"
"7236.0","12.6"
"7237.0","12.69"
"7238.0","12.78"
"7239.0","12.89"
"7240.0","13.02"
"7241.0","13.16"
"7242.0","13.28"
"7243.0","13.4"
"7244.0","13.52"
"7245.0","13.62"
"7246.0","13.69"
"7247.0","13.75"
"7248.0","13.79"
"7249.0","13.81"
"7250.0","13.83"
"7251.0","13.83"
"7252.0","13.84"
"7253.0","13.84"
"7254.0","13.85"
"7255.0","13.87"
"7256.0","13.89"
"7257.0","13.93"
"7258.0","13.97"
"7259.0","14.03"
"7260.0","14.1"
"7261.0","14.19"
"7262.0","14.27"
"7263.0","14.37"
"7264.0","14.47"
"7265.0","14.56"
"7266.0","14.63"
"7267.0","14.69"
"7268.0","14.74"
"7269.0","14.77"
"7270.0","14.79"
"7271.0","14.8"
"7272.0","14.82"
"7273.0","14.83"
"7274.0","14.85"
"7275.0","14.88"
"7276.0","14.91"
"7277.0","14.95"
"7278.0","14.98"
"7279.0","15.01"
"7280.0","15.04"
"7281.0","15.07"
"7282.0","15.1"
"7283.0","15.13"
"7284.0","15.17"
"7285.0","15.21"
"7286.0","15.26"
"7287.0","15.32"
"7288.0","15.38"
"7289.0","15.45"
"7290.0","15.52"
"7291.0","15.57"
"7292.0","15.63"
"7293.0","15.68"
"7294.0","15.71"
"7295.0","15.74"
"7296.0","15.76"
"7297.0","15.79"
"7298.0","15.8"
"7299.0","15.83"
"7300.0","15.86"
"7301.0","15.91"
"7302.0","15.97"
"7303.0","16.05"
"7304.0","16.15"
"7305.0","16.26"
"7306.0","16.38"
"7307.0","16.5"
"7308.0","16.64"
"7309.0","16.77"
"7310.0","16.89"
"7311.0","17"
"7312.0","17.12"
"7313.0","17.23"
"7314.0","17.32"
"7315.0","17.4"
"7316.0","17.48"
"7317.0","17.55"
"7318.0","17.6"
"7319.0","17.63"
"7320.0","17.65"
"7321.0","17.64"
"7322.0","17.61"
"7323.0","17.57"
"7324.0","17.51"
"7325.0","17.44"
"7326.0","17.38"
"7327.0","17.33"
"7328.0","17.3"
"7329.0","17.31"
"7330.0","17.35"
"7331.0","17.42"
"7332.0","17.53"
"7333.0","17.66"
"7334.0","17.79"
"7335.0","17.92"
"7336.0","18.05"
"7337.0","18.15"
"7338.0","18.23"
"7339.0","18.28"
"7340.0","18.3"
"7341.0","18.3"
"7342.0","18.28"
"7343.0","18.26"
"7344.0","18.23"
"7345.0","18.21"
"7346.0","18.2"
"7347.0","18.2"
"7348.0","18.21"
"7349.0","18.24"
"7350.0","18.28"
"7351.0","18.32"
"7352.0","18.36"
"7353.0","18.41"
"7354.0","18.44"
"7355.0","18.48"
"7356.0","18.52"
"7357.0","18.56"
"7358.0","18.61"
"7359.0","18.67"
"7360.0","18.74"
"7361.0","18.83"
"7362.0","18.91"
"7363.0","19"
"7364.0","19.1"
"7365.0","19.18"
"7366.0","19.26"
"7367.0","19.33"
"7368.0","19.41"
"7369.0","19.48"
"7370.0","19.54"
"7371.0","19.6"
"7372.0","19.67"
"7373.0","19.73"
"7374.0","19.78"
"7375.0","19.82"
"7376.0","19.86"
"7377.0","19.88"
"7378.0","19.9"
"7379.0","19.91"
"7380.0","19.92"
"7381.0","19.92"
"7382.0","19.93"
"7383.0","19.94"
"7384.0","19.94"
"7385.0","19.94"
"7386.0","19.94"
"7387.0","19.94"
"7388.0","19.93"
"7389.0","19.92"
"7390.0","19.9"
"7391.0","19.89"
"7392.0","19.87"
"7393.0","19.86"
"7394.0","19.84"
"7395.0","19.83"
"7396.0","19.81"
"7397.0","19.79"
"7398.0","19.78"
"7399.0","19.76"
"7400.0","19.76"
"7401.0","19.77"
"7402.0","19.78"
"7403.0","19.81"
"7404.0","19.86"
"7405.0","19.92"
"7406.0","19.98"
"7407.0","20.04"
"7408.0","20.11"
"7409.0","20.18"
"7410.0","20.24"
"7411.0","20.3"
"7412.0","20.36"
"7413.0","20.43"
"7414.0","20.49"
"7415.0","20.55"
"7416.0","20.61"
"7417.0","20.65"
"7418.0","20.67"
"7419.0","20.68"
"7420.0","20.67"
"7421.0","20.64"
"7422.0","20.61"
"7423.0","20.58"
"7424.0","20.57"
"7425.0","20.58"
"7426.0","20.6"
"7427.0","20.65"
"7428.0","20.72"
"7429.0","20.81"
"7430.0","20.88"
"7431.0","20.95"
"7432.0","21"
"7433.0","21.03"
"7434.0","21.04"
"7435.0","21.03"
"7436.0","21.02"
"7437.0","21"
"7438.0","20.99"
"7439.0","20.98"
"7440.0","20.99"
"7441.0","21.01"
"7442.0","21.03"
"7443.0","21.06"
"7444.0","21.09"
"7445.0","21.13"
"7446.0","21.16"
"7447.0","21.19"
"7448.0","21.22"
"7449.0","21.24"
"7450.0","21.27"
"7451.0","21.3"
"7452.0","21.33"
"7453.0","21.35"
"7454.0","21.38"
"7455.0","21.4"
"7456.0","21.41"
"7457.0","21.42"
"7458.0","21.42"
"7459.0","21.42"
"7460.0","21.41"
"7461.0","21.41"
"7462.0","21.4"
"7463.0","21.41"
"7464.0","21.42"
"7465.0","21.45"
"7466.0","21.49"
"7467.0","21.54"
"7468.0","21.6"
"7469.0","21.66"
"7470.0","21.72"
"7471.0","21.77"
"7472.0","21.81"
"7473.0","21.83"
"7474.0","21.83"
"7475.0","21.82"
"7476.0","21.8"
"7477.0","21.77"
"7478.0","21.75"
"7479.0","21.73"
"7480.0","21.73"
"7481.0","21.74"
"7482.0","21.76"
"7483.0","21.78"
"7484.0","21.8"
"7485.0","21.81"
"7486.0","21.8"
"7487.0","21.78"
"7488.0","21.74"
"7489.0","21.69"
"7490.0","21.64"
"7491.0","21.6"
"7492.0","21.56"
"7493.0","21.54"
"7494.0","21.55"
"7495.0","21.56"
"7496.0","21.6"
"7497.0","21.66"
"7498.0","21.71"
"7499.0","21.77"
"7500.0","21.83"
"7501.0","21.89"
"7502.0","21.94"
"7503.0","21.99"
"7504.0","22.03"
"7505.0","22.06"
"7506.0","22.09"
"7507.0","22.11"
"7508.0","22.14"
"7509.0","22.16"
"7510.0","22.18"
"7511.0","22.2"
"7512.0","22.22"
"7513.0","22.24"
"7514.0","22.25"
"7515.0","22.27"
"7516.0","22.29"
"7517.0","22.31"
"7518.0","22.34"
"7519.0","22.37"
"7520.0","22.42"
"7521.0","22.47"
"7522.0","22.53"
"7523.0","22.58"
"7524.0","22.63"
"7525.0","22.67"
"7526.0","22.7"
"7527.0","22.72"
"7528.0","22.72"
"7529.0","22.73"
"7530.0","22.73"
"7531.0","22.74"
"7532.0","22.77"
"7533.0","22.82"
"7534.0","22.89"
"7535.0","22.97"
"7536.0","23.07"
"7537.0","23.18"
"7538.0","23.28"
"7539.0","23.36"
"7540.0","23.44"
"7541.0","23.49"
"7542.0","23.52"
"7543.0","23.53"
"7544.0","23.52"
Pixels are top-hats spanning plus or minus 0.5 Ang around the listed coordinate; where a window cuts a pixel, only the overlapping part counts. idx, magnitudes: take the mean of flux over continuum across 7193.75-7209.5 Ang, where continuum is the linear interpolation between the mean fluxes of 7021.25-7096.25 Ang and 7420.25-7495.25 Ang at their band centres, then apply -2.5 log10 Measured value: 0.48 mag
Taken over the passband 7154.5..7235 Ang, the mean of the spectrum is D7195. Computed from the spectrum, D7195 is 10.6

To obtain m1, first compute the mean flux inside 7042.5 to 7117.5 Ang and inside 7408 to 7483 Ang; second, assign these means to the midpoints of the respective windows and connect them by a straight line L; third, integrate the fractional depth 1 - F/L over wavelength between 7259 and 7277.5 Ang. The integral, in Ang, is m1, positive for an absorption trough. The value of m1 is 2.33 Ang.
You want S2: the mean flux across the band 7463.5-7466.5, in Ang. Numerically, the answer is 21.5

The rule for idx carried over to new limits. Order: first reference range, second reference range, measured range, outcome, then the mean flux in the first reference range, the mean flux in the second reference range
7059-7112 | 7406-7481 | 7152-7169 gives 0.37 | 11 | 21.1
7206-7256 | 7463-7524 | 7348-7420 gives -0.10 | 12.3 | 21.9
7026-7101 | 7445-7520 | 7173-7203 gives 0.43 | 13.1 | 21.7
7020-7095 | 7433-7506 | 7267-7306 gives 0.17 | 13.4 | 21.5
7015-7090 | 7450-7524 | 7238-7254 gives 0.27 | 13.7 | 21.8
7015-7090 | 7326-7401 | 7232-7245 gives 0.29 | 13.7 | 19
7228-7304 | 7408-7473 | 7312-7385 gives -0.06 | 14.4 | 21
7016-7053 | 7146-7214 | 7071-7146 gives 0.23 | 15.2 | 9.95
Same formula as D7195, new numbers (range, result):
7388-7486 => 20.9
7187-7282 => 12.6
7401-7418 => 20.2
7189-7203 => 10.7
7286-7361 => 17.3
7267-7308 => 15.4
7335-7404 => 19.2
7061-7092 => 11.7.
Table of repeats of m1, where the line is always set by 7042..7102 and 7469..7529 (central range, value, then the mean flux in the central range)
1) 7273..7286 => 1.6 Ang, 15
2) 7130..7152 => 9.3 Ang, 8.07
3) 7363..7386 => -0.5 Ang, 19.7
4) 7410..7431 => -0.4 Ang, 20.6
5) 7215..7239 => 6.0 Ang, 12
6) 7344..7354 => 0.2 Ang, 18.3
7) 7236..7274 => 6.0 Ang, 13.9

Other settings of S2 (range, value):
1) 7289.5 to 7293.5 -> 15.6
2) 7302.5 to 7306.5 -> 16.2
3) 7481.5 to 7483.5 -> 21.8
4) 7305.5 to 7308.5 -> 16.5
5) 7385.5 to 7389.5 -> 19.9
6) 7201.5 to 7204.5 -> 10.2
